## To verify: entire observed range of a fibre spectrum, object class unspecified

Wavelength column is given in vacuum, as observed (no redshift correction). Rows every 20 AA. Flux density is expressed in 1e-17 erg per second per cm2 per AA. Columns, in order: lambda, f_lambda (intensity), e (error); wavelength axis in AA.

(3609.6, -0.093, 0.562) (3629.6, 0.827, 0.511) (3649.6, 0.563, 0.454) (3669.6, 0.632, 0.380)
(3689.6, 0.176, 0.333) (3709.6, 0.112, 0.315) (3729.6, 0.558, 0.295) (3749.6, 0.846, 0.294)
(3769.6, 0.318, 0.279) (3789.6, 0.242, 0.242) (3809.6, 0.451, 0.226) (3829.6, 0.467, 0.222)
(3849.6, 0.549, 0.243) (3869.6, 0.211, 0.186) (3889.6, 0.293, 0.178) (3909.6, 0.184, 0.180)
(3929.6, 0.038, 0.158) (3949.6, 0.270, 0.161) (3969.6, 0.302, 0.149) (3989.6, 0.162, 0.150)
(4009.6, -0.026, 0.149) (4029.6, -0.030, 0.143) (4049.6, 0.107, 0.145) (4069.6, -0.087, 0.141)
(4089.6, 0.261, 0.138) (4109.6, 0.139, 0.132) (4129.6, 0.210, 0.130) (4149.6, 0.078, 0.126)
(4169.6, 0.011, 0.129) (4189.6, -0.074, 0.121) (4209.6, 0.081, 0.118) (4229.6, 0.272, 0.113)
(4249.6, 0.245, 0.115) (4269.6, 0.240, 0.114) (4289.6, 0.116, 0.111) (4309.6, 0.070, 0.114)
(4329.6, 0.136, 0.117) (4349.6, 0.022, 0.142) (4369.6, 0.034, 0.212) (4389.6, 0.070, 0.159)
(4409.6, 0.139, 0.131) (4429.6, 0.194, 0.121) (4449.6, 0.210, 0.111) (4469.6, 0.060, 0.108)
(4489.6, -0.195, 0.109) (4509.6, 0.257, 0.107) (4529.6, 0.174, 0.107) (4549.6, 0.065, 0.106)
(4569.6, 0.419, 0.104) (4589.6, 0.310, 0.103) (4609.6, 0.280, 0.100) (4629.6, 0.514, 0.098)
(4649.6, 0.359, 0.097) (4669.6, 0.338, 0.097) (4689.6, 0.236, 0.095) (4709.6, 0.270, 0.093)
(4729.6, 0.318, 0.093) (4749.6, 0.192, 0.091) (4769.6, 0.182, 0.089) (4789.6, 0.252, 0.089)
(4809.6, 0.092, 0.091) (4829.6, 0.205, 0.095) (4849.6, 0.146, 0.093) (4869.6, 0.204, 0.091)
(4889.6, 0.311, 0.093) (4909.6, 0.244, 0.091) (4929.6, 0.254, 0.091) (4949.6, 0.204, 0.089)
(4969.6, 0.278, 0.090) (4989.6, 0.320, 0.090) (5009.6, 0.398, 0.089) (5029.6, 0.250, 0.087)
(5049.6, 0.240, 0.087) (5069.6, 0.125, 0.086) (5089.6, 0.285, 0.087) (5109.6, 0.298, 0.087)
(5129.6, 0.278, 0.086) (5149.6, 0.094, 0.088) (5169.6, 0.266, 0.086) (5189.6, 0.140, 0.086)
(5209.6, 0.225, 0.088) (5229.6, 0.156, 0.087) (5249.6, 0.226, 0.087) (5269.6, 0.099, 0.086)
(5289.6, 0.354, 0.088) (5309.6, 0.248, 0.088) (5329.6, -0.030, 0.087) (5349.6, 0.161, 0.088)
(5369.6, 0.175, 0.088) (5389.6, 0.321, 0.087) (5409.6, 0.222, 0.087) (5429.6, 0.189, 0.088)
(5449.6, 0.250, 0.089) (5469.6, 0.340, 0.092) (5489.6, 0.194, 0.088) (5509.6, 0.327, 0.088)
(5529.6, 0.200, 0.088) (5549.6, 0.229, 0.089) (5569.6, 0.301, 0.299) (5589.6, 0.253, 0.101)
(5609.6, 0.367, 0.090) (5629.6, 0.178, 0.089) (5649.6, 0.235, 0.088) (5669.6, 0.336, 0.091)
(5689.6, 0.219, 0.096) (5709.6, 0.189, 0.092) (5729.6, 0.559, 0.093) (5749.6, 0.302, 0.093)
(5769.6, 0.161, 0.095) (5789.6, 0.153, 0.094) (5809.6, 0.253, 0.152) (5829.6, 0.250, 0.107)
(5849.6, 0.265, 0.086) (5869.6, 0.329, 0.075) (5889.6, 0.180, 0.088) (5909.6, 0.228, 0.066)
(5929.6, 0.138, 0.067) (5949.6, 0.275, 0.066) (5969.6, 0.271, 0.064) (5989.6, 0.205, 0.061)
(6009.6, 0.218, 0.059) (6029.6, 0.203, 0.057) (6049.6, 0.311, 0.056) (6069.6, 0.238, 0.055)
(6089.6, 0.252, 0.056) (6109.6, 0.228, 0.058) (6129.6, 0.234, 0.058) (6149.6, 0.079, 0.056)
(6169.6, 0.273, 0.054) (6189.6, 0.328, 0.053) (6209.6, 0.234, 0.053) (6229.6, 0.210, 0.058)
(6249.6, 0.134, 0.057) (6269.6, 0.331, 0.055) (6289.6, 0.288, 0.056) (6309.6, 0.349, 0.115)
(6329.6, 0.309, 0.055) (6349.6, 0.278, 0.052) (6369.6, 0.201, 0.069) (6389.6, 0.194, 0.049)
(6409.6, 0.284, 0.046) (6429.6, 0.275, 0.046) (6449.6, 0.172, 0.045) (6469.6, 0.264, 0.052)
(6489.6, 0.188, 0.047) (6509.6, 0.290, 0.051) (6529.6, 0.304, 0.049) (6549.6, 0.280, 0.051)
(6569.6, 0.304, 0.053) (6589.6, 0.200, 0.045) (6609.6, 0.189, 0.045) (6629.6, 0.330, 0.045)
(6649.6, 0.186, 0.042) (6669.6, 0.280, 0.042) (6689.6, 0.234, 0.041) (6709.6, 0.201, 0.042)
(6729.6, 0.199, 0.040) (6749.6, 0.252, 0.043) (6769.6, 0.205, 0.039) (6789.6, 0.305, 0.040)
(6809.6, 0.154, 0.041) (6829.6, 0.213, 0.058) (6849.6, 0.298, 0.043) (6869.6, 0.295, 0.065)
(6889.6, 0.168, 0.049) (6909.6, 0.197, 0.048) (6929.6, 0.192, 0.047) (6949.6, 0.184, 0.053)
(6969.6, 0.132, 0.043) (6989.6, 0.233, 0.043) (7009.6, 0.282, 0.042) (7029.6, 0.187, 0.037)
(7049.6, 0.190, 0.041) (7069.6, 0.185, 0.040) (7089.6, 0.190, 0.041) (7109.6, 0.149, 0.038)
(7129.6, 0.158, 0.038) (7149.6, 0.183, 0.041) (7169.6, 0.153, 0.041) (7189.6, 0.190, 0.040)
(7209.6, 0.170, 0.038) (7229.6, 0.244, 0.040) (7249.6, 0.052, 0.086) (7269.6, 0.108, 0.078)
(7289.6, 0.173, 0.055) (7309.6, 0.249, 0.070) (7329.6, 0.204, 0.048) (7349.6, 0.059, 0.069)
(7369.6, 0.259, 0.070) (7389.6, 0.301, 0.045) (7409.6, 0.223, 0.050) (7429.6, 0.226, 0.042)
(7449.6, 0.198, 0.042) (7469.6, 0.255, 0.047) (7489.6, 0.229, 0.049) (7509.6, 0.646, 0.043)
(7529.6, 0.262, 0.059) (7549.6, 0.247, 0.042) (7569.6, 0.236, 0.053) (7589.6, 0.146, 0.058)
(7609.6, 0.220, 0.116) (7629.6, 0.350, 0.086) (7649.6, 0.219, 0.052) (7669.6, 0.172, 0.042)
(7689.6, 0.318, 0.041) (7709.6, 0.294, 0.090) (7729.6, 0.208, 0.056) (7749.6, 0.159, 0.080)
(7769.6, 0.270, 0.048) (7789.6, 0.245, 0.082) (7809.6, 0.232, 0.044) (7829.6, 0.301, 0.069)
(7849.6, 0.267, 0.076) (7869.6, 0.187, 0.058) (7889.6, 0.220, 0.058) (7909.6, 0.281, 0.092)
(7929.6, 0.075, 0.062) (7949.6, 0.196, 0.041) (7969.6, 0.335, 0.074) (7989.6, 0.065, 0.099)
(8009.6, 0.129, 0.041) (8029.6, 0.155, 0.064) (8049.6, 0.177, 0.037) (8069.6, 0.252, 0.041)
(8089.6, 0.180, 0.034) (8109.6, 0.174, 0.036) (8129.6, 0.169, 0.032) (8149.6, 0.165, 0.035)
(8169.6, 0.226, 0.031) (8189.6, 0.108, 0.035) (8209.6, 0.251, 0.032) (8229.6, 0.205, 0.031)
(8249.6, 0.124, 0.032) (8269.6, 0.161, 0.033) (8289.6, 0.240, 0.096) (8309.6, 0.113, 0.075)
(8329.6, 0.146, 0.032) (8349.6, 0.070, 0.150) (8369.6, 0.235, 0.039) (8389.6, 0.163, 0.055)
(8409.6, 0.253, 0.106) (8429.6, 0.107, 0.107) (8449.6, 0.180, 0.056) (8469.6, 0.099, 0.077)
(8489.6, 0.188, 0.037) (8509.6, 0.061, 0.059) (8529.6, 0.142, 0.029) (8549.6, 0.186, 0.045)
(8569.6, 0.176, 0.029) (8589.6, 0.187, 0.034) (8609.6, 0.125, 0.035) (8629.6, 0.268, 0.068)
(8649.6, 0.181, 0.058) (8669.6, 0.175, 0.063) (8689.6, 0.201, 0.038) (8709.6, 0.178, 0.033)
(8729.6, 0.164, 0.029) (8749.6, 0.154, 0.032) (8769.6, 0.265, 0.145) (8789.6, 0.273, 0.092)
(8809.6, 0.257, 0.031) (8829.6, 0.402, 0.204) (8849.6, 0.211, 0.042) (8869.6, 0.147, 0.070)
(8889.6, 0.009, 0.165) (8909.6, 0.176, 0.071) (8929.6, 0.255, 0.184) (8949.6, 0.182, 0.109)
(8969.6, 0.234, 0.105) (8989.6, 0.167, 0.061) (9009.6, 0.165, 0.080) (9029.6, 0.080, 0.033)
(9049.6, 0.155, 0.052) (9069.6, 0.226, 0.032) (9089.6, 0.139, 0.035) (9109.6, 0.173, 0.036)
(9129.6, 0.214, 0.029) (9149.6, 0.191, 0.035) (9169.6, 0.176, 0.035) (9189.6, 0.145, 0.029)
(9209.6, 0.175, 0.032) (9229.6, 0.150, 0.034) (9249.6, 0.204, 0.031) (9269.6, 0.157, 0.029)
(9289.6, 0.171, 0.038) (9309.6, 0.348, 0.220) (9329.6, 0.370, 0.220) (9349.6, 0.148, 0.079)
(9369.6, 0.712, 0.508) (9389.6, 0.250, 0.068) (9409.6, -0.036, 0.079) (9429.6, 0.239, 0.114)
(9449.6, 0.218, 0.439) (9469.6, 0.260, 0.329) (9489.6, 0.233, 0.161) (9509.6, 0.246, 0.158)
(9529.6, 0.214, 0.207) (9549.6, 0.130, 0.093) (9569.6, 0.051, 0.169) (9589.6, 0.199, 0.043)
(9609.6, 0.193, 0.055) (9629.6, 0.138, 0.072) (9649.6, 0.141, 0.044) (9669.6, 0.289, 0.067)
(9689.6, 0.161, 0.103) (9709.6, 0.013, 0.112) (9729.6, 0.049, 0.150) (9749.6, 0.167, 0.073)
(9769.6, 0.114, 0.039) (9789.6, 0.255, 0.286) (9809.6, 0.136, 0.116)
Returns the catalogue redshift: 0.144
